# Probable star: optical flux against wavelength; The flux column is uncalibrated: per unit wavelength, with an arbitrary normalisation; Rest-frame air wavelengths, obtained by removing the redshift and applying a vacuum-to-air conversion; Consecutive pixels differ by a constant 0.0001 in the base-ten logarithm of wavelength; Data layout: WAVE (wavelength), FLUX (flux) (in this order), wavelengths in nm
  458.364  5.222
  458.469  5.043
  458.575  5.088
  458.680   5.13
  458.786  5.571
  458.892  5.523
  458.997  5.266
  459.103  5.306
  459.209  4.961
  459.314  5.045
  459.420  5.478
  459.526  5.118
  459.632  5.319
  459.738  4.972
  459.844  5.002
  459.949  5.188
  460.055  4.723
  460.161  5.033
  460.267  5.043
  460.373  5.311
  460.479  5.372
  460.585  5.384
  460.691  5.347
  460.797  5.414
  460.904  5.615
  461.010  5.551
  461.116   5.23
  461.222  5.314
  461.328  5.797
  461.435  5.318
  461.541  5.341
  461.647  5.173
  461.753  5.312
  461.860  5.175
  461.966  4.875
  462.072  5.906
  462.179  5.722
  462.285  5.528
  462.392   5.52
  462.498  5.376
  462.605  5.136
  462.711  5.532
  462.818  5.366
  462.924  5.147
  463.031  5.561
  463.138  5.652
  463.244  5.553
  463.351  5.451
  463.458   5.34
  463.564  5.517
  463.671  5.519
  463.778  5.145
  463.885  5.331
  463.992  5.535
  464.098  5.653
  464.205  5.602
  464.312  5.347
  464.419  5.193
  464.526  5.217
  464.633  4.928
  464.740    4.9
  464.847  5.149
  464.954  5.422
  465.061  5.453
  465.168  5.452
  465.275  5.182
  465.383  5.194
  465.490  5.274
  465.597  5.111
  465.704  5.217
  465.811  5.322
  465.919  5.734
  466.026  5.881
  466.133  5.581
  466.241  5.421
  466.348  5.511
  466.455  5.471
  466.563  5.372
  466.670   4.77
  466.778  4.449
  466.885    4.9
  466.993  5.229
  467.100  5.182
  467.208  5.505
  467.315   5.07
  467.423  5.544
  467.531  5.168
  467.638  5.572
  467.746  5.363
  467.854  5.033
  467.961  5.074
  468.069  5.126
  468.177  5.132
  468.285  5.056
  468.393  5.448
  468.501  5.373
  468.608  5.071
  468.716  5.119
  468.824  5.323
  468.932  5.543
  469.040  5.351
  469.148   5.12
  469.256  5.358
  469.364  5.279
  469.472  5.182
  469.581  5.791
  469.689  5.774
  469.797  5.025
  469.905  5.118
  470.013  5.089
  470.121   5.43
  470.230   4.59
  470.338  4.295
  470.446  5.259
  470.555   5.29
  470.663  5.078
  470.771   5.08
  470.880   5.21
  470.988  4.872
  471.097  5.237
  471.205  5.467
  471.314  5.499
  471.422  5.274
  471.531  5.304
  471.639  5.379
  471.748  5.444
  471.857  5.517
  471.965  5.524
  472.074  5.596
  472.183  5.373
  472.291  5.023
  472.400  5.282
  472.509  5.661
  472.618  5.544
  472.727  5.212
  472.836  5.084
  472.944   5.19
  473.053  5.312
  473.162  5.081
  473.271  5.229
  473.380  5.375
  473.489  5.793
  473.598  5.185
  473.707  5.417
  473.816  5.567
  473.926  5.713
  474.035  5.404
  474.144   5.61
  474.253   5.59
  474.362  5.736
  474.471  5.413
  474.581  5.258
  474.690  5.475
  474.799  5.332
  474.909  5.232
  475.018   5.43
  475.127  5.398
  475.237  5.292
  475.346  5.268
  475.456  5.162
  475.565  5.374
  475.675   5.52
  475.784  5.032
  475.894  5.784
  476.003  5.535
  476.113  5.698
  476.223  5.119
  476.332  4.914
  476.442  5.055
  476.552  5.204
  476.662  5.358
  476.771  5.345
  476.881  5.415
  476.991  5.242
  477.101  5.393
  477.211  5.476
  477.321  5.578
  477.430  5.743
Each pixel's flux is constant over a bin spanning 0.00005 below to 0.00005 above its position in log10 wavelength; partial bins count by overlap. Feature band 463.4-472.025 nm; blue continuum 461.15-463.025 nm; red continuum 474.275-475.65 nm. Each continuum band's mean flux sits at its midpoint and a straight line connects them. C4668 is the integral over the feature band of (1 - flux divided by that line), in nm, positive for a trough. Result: 0.172 nm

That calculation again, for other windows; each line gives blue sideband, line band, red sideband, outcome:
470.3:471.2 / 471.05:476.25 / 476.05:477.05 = -0.23 nm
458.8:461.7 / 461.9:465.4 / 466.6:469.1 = -0.09 nm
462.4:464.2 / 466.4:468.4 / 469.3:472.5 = 0.06 nm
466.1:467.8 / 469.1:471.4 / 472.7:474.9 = 0.06 nm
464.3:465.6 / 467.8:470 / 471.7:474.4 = 0.02 nm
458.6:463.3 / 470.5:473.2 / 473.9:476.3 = 0.05 nm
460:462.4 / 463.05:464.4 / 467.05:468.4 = -0.04 nm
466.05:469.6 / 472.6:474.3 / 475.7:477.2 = -0.03 nm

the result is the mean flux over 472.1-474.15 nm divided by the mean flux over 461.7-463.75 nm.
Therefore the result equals 0.99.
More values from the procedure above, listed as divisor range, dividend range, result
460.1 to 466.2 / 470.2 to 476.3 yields 0.99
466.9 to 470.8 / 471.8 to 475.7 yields 1.03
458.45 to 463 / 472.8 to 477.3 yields 1.01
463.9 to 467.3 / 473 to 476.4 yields 1.02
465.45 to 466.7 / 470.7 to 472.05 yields 0.98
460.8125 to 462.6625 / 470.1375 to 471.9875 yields 0.96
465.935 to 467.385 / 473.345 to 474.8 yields 1.04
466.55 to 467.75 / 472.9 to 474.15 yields 1.05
